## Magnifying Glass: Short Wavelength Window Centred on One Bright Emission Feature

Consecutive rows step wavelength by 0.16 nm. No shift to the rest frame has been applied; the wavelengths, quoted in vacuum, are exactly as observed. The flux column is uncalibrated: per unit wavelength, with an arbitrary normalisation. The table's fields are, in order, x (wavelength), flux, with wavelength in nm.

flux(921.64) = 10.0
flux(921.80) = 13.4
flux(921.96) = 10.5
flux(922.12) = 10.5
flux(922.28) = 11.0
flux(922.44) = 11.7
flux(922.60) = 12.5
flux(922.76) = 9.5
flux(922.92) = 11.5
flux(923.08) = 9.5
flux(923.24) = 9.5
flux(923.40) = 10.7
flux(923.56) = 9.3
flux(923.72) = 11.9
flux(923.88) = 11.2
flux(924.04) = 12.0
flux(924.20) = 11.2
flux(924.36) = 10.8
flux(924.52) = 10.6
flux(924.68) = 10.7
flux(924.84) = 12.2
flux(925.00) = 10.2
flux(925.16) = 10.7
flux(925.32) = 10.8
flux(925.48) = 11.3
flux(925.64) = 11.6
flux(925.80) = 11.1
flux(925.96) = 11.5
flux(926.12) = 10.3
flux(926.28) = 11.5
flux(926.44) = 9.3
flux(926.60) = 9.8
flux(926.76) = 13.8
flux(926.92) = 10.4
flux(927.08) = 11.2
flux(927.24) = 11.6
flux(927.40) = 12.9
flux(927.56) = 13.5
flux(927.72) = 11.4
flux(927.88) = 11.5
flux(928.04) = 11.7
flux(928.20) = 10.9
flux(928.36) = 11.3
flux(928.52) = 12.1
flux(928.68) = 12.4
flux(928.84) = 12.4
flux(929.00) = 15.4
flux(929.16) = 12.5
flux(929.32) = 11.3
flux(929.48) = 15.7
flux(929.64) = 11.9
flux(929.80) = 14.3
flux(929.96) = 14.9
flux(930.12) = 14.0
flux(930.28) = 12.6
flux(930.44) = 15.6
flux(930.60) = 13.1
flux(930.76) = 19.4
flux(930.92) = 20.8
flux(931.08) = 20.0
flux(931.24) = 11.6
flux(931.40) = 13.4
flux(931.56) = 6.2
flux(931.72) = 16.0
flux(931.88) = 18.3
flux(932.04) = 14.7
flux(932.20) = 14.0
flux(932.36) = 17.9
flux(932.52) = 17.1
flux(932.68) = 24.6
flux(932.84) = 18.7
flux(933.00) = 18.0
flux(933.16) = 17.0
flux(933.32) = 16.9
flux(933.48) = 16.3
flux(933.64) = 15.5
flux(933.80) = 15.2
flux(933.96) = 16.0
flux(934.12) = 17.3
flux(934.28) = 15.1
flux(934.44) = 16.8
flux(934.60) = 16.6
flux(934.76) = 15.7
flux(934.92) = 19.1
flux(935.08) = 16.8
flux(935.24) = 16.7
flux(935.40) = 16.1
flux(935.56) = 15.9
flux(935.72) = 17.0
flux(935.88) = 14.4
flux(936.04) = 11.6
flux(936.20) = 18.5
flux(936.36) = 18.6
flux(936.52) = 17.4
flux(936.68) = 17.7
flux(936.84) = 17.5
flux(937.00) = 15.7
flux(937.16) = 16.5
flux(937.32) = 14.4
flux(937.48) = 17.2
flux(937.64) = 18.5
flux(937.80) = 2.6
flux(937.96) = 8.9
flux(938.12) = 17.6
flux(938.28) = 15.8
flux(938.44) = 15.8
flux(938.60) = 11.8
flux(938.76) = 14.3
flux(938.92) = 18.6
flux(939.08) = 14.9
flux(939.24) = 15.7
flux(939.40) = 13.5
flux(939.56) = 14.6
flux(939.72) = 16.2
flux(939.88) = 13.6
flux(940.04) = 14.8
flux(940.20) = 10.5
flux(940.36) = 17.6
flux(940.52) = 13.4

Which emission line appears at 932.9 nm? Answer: Mg II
